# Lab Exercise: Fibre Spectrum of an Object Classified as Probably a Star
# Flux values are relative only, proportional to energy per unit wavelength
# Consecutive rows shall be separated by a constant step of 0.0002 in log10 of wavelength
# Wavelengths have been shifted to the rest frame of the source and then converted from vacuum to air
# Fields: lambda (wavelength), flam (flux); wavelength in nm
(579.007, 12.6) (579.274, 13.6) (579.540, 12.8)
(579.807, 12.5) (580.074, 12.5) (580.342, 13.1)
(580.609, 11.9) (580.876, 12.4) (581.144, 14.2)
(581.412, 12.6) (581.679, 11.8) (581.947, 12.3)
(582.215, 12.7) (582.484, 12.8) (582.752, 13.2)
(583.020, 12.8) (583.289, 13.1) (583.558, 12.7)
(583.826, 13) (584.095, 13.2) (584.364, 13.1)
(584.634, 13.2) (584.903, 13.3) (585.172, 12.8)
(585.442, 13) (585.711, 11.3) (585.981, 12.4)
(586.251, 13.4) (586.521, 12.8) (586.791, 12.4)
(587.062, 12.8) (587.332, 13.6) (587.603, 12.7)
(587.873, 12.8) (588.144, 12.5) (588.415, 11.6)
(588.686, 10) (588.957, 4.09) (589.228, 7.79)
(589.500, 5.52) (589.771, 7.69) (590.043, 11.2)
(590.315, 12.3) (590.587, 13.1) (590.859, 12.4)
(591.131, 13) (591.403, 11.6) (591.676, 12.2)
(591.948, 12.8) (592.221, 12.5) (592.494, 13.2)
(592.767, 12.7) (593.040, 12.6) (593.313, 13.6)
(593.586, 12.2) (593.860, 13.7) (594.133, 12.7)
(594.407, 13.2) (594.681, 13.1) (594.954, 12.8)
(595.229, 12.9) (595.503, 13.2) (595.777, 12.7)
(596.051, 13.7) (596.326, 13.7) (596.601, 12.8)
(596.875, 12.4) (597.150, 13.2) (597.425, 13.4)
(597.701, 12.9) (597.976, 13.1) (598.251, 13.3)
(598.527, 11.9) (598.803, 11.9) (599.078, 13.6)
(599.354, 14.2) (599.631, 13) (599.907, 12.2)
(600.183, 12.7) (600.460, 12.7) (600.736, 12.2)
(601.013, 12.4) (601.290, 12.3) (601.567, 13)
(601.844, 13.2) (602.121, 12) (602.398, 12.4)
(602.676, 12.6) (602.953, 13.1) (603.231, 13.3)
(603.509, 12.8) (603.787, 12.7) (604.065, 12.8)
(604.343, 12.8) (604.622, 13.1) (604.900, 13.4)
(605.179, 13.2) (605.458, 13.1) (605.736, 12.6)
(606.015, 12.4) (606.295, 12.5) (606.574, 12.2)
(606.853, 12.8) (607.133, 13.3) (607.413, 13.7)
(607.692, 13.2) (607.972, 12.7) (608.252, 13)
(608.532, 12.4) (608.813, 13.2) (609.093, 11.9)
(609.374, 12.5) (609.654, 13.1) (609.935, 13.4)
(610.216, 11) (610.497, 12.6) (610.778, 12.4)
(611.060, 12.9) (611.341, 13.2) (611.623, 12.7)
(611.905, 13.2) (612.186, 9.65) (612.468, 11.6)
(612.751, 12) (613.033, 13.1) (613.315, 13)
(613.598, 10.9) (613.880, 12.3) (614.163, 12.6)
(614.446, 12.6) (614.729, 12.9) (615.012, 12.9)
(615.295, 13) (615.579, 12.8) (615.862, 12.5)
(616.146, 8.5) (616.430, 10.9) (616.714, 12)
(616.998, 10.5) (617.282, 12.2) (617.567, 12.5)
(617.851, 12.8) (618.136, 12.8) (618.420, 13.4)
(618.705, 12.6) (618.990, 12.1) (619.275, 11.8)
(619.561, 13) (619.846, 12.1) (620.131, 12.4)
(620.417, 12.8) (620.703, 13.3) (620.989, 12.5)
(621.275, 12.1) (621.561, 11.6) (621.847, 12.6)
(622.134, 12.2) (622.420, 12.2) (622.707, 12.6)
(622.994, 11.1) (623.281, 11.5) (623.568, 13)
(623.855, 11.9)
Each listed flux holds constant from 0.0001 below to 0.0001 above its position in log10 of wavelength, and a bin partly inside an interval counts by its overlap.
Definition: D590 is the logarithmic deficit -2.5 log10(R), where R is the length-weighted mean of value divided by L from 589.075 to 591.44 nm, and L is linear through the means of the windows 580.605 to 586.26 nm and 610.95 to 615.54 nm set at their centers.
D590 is 0.21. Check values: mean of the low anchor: 12.8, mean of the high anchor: 12.4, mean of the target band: 10.4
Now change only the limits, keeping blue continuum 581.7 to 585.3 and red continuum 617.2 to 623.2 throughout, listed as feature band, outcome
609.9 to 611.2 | 0.01 mag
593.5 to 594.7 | -0.02 mag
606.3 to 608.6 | -0.03 mag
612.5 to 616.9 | 0.03 mag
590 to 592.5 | 0.03 mag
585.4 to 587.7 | 0.01 mag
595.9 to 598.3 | -0.04 mag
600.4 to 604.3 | 0.00 mag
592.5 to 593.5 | -0.02 mag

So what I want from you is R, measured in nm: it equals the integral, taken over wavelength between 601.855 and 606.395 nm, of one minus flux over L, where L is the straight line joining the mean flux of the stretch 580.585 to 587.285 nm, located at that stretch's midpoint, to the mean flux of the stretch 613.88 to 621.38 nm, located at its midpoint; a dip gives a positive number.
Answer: -0.12 nm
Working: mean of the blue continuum 12.8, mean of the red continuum 12.3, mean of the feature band 12.8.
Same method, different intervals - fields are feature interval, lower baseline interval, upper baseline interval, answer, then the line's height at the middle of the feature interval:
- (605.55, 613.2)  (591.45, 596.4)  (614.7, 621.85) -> -0.05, 12.5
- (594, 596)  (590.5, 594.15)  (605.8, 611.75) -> -0.04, 12.7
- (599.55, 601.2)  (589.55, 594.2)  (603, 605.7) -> 0.03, 12.7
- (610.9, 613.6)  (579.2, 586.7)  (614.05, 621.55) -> 0.01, 12.4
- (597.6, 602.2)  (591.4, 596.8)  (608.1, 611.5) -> 0.02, 12.8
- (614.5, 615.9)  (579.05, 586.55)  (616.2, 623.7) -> -0.06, 12.3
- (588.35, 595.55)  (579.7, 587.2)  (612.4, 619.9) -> 0.58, 12.6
